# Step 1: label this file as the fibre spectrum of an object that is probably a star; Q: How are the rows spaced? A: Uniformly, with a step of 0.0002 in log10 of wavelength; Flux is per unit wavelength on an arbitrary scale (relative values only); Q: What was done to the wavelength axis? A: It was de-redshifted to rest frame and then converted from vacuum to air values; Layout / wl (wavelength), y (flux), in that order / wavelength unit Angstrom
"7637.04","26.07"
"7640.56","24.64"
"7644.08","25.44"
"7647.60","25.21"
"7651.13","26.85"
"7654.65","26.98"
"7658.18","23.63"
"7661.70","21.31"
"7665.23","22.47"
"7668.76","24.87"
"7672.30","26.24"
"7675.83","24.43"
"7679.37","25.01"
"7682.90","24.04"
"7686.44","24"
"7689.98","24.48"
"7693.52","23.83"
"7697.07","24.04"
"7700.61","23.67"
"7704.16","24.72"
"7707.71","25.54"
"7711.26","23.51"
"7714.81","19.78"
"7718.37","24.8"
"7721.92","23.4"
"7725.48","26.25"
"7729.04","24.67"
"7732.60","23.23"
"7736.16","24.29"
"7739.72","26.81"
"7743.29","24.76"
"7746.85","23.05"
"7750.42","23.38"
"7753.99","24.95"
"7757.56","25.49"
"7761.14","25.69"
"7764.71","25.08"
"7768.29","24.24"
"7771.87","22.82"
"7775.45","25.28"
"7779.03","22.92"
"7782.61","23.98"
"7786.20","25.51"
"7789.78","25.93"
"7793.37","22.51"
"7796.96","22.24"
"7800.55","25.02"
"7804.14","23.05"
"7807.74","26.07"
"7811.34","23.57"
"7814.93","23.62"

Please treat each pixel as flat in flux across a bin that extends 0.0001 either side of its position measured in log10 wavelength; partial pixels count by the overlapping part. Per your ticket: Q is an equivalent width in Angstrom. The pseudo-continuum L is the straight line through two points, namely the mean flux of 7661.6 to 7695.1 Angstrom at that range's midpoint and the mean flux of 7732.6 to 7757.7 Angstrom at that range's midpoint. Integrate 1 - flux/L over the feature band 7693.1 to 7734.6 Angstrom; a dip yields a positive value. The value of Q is 0.7 Angstrom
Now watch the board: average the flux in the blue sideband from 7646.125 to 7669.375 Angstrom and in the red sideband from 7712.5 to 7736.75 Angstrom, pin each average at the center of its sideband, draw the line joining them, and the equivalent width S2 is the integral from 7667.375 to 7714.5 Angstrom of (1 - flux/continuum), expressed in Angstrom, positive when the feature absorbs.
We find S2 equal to -0.5 Angstrom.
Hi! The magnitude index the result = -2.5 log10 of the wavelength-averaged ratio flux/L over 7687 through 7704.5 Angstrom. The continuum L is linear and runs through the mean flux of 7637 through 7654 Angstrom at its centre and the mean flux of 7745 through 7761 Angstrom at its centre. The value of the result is 0.043 mag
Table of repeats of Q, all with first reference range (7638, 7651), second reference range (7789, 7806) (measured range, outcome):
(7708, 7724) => 0.9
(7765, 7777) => -0.1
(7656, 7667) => 1.1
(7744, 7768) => -0.5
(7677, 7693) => 0.4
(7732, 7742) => -0.3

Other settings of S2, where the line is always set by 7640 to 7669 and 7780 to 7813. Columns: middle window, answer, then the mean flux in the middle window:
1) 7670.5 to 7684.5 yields -0.24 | 24.9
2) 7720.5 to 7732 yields -0.13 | 24.6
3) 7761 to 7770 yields -0.23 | 24.9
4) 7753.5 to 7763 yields -0.45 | 25.4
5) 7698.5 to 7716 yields 0.61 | 23.6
